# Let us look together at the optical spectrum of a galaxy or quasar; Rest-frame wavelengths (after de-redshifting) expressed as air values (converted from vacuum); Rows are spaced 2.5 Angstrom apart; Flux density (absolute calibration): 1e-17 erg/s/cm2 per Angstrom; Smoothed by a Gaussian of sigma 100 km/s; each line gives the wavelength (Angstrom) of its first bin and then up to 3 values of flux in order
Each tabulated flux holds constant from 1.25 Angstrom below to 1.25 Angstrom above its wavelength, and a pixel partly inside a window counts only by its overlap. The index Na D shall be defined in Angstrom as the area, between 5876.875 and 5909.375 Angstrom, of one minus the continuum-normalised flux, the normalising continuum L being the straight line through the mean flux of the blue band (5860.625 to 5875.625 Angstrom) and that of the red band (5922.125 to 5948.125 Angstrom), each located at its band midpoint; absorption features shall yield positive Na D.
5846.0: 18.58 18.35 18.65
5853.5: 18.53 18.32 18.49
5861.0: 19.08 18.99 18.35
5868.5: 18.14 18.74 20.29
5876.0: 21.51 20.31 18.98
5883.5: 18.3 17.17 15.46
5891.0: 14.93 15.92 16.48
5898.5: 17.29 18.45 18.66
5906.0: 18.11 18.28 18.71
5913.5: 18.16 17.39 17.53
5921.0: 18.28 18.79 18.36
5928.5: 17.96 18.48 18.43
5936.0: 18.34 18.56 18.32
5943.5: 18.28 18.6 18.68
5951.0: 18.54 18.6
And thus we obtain 2.1 Angstrom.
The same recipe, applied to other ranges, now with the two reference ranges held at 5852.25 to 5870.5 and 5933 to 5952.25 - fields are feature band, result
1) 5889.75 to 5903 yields 1.3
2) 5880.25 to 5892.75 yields 1.1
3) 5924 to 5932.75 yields 0.1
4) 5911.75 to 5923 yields 0.3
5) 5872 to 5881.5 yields -0.9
